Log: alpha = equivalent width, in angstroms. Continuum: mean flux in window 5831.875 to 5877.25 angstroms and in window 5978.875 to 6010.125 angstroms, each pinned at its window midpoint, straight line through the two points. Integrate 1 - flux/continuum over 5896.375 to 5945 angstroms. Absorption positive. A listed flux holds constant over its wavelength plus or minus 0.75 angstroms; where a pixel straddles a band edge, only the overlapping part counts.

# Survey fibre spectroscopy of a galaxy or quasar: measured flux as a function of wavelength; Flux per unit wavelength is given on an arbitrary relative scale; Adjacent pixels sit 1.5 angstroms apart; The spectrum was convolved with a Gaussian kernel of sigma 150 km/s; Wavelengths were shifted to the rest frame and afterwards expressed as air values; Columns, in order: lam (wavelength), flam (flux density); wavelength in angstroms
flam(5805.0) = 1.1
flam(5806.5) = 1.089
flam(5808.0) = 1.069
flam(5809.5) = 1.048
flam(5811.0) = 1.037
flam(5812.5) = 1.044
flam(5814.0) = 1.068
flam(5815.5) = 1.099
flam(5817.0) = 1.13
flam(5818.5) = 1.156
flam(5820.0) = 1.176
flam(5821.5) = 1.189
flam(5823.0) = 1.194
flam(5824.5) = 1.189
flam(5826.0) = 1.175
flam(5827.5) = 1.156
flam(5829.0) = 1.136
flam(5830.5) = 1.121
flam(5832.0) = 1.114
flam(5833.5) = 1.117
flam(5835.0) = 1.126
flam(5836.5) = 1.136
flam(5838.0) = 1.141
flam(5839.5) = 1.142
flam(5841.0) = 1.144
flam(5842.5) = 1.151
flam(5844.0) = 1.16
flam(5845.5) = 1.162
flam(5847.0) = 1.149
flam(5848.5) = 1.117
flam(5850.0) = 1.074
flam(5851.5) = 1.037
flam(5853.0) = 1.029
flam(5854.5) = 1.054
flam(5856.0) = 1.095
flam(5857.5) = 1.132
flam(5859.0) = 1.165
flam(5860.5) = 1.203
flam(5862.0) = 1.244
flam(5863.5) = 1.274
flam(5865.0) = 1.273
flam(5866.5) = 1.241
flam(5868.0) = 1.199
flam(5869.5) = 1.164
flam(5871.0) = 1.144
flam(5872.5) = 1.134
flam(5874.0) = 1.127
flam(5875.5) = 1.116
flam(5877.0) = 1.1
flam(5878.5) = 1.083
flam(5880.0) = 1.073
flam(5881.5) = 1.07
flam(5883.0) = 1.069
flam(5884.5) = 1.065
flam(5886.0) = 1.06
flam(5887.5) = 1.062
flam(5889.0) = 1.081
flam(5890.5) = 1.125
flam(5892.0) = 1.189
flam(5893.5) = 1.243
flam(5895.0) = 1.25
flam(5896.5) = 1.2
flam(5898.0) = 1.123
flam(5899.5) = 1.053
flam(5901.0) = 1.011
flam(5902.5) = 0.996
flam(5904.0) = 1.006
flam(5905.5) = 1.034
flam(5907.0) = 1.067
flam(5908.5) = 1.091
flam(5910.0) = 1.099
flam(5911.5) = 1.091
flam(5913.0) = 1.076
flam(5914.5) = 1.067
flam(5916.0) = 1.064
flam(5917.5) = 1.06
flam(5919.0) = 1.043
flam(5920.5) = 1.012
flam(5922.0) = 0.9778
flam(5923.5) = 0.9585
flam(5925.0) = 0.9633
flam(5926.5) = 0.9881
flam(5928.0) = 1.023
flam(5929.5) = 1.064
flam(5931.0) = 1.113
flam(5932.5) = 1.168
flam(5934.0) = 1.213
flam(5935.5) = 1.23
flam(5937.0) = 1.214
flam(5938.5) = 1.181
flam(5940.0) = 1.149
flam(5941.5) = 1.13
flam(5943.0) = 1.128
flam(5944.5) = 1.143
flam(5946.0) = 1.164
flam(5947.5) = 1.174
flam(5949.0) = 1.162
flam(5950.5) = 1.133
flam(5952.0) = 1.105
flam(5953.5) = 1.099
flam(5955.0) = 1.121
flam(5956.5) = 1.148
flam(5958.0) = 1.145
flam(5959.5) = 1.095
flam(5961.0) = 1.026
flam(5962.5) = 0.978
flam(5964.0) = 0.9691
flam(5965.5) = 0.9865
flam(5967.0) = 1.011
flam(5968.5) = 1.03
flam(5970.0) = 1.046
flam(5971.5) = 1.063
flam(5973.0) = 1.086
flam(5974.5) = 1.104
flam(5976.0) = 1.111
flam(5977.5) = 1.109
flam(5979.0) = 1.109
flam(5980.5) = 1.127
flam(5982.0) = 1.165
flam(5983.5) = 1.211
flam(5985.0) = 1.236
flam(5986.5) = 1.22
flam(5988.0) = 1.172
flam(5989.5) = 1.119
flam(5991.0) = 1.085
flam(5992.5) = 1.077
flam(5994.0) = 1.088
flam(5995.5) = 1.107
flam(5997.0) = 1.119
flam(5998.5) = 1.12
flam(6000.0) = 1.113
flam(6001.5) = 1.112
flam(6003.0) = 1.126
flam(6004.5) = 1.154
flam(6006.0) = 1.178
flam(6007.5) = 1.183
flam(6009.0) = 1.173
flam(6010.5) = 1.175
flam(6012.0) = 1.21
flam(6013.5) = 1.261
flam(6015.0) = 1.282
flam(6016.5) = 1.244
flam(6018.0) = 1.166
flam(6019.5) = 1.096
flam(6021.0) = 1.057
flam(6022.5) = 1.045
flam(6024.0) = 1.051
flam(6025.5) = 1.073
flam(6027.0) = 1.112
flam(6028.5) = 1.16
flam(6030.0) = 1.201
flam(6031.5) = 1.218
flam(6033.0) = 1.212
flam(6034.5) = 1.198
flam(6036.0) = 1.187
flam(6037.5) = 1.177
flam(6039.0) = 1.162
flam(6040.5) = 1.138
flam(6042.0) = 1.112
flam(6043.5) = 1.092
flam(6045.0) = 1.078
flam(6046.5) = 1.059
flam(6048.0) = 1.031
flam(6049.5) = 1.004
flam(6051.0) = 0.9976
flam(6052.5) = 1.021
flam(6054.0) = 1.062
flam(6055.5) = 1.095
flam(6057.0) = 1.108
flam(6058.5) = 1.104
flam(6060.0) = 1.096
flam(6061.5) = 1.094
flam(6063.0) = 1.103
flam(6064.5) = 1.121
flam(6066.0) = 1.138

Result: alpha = 2.7 angstroms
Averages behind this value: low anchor 1.14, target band 1.08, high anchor 1.14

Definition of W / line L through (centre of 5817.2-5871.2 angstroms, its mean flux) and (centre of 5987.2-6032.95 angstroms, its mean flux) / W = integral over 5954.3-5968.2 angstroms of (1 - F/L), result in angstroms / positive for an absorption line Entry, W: 1.1 angstroms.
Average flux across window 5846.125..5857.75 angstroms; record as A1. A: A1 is 1.08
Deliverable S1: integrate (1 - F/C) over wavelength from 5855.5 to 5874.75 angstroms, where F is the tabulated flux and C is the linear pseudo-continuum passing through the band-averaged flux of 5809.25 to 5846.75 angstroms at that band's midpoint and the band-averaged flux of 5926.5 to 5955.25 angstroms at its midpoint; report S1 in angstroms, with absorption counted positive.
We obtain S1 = -0.8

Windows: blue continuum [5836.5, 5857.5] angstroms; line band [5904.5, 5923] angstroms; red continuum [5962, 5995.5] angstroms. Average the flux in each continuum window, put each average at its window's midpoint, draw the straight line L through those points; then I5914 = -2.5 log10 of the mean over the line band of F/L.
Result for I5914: 0.05 mag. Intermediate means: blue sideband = 1.11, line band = 1.05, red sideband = 1.1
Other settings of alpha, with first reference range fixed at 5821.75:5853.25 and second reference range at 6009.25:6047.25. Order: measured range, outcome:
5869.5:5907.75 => 1.29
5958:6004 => 1.94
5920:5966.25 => 1.93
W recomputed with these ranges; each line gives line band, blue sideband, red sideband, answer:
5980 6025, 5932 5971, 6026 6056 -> -1.4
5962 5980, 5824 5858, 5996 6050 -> 1.3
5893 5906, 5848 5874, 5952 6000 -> 0.4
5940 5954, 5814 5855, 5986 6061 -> -0.1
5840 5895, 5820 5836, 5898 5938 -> -1.0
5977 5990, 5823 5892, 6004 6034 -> -0.1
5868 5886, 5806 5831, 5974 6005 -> 0.3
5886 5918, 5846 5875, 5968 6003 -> 1.3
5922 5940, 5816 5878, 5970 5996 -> 0.6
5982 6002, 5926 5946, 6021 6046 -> 0.0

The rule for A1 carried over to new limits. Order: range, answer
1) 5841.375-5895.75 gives 1.14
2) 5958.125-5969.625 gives 1.02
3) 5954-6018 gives 1.12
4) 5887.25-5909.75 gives 1.1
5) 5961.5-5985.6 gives 1.08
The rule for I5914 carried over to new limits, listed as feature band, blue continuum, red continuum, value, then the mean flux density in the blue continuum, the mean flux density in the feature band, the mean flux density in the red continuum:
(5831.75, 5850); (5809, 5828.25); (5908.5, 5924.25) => -0.03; 1.13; 1.14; 1.05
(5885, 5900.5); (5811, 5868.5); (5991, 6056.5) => 0.00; 1.14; 1.14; 1.13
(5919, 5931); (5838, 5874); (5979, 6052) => 0.14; 1.15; 1.01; 1.14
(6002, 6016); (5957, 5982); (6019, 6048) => -0.09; 1.07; 1.19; 1.13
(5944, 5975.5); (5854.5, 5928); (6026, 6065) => 0.02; 1.1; 1.08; 1.11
